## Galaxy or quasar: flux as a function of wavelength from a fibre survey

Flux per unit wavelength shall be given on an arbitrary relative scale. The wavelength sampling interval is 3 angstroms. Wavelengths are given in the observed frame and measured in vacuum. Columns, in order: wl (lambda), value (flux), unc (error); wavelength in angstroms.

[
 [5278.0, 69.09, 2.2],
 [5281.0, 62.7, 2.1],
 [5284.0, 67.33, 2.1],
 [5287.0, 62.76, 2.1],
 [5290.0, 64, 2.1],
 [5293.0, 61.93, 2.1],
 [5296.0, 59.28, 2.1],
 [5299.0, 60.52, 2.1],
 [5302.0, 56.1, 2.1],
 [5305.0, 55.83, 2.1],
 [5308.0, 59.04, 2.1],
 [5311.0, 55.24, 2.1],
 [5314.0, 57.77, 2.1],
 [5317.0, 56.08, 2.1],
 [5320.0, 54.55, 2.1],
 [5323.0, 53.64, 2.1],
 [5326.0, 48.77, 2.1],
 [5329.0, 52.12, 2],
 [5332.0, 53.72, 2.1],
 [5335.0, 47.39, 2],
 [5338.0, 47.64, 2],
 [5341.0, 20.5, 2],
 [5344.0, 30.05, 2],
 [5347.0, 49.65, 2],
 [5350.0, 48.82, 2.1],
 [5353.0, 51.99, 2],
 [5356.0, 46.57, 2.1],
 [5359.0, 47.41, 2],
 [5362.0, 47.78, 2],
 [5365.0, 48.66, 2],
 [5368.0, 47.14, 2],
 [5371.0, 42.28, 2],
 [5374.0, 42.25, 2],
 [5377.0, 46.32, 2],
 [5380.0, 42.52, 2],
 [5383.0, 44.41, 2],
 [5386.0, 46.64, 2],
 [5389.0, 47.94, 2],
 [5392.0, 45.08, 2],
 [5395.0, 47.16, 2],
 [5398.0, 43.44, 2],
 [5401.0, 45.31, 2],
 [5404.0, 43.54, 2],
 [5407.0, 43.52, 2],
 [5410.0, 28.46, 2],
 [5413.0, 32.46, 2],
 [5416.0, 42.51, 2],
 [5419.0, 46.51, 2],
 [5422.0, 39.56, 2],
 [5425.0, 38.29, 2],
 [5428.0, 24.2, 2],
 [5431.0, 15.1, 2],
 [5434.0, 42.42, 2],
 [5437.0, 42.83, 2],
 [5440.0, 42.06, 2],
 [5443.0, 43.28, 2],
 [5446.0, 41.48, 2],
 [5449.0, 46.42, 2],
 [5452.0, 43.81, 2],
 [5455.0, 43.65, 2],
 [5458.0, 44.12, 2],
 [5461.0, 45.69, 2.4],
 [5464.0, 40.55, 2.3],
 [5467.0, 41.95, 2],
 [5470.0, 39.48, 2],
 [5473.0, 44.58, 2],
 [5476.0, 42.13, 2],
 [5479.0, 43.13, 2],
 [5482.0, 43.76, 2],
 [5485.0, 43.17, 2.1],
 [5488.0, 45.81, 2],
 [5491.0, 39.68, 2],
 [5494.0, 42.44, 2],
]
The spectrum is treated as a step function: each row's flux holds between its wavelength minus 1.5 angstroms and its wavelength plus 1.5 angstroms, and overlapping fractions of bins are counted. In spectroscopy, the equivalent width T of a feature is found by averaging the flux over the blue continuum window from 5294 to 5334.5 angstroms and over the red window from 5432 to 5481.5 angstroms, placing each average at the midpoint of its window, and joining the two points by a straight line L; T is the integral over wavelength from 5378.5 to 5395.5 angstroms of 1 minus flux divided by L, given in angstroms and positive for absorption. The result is 1.2 angstroms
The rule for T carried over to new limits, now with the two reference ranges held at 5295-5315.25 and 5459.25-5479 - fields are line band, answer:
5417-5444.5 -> 5.24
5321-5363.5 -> 6.25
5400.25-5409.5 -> 1.17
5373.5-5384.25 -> 1.44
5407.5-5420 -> 2.61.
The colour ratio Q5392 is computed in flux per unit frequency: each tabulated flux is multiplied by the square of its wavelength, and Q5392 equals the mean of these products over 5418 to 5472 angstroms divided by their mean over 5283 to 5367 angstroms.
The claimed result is 0.80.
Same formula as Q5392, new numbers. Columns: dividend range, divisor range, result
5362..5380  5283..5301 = 0.75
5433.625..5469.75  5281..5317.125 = 0.76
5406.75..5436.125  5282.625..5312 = 0.61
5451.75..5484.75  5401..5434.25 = 1.21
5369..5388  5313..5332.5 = 0.84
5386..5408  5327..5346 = 1.10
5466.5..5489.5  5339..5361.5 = 1.06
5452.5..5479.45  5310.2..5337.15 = 0.85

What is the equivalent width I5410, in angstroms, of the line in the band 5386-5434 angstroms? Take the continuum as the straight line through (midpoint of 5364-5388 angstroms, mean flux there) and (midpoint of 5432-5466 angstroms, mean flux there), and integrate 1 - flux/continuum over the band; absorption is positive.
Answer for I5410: 5.3 angstroms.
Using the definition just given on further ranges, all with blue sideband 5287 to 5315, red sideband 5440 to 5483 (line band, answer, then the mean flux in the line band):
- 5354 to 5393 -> 4.51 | 45.9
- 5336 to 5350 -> 4.15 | 38.6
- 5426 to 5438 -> 3.92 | 30.9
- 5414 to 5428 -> 2.27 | 39.5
